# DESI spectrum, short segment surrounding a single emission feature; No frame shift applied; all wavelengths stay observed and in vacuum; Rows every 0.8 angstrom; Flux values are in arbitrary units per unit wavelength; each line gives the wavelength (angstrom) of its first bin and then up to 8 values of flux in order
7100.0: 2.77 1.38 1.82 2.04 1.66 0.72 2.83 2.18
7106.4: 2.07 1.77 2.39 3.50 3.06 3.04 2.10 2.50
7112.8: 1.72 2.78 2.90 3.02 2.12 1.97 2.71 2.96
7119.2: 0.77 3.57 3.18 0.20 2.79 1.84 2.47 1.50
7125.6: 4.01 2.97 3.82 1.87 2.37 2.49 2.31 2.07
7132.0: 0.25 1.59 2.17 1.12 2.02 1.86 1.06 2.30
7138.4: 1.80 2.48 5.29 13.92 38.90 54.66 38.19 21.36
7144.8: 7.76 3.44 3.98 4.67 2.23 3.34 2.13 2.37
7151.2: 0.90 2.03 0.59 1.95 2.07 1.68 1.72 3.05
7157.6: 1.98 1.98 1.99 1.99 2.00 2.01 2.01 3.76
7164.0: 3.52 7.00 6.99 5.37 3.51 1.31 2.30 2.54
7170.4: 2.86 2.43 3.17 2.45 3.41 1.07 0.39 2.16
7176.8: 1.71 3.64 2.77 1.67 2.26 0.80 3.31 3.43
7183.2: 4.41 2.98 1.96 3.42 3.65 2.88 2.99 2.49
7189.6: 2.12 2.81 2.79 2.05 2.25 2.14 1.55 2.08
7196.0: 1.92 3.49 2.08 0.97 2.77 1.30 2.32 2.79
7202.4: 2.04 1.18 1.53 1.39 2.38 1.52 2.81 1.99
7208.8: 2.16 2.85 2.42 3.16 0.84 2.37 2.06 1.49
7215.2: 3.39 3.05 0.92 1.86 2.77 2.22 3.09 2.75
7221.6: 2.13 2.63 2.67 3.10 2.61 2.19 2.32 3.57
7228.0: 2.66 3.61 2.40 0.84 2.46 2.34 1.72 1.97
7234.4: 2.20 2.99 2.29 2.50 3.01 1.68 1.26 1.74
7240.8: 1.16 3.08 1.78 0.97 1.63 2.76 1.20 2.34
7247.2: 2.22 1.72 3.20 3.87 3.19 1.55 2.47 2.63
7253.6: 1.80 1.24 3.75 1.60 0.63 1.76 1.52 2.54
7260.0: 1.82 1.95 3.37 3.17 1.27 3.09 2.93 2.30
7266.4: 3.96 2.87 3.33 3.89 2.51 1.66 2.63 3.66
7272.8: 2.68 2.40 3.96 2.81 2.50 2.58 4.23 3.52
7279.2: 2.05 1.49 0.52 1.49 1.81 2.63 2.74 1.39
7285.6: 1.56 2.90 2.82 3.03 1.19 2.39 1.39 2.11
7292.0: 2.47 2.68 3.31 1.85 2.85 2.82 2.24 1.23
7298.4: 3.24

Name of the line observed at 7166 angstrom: [N II]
